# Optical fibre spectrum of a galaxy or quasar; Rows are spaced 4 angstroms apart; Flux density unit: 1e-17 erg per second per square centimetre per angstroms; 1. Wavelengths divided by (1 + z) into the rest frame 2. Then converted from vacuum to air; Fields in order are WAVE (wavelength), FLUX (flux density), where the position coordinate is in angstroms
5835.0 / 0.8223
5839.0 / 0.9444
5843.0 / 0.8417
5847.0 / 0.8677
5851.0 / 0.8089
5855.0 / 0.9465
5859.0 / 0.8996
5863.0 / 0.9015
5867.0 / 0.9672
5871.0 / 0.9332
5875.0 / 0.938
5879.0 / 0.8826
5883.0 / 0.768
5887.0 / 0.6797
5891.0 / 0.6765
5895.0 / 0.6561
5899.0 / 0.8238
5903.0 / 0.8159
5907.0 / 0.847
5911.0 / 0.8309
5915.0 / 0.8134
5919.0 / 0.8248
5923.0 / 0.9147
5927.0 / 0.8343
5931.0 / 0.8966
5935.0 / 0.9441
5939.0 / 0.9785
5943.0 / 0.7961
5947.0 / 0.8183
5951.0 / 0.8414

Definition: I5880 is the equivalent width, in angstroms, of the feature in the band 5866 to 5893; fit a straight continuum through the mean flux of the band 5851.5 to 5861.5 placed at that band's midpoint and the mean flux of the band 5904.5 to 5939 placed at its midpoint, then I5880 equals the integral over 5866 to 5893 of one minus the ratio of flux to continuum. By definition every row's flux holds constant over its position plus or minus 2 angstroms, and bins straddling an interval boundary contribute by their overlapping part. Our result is 1.9 angstroms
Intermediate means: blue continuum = 0.905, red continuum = 0.869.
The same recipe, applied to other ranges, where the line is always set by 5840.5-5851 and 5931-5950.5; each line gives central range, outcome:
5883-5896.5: 2.80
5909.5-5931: 0.65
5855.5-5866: -0.71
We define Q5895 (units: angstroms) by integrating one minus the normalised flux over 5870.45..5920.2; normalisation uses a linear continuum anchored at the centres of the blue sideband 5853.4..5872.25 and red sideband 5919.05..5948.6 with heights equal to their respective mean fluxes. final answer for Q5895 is 5.7 angstroms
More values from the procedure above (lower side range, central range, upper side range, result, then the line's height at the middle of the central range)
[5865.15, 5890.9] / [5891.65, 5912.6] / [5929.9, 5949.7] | 1.8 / 0.862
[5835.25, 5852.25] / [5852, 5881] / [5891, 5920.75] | -2.8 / 0.838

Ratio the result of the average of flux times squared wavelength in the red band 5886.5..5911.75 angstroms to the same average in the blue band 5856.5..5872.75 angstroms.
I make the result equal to 0.83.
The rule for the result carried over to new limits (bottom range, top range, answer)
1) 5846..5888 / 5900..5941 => 1.01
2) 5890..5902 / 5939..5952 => 1.17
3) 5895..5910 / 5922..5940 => 1.14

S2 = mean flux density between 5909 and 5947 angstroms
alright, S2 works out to 0.868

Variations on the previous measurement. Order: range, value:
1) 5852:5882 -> 0.915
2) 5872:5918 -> 0.798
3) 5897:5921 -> 0.826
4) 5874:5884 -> 0.865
